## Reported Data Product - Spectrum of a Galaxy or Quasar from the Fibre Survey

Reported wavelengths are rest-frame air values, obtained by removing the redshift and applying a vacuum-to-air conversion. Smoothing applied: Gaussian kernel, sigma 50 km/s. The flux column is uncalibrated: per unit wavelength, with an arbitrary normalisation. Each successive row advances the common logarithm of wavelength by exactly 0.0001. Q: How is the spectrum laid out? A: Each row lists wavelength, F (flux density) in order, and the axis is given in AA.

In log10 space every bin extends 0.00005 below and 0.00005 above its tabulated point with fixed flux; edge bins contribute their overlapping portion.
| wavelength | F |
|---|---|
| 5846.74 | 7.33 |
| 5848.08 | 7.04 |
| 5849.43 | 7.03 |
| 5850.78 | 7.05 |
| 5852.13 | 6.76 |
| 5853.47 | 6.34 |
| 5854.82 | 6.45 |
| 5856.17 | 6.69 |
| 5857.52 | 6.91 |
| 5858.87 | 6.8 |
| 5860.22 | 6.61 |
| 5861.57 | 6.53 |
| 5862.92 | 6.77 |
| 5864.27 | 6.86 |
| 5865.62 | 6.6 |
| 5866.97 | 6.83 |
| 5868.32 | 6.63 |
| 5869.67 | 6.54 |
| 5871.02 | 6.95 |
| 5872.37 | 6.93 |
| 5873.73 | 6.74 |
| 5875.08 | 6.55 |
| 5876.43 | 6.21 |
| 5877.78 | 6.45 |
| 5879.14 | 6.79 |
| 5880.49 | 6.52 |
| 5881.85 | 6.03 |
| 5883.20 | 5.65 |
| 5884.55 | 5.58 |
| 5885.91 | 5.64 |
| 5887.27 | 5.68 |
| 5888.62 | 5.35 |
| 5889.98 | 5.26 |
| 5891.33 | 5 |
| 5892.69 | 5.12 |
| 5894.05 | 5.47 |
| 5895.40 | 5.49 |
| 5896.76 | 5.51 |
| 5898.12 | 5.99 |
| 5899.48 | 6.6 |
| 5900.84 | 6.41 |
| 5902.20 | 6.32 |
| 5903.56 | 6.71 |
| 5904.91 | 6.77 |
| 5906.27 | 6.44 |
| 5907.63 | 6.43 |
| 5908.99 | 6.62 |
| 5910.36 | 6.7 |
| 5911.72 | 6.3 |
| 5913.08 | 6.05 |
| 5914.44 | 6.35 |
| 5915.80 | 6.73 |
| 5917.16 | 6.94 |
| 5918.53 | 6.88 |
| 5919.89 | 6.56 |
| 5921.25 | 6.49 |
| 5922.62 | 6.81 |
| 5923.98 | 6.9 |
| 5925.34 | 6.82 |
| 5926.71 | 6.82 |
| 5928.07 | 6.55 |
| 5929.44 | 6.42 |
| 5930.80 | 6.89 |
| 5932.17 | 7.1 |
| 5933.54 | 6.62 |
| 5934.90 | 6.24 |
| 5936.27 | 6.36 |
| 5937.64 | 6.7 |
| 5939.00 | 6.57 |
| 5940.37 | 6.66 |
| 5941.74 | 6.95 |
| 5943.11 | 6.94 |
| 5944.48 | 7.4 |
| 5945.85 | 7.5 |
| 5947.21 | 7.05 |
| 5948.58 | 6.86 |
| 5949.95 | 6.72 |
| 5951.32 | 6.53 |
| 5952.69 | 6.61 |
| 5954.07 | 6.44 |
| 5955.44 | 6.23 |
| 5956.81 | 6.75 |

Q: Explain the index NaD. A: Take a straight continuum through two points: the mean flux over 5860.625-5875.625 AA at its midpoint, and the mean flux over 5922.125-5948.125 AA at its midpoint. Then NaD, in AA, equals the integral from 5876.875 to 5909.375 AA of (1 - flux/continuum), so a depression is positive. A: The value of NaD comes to 3.7 AA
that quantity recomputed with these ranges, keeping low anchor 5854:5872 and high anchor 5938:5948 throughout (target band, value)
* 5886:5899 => 2.6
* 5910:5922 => 0.6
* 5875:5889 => 1.5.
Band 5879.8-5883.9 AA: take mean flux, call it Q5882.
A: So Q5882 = 6.08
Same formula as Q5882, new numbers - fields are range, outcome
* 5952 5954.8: 6.5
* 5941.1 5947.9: 7.17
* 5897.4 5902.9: 6.32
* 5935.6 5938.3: 6.52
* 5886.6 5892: 5.33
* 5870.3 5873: 6.94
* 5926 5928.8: 6.67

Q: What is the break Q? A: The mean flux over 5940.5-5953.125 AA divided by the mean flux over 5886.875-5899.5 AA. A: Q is 1.27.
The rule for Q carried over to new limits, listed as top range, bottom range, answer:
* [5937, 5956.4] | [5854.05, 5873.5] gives 1.01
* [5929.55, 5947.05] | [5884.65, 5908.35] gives 1.16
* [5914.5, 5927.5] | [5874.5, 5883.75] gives 1.07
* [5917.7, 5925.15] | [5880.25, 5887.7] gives 1.16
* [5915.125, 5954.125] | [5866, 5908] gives 1.10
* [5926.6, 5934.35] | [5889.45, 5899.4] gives 1.23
